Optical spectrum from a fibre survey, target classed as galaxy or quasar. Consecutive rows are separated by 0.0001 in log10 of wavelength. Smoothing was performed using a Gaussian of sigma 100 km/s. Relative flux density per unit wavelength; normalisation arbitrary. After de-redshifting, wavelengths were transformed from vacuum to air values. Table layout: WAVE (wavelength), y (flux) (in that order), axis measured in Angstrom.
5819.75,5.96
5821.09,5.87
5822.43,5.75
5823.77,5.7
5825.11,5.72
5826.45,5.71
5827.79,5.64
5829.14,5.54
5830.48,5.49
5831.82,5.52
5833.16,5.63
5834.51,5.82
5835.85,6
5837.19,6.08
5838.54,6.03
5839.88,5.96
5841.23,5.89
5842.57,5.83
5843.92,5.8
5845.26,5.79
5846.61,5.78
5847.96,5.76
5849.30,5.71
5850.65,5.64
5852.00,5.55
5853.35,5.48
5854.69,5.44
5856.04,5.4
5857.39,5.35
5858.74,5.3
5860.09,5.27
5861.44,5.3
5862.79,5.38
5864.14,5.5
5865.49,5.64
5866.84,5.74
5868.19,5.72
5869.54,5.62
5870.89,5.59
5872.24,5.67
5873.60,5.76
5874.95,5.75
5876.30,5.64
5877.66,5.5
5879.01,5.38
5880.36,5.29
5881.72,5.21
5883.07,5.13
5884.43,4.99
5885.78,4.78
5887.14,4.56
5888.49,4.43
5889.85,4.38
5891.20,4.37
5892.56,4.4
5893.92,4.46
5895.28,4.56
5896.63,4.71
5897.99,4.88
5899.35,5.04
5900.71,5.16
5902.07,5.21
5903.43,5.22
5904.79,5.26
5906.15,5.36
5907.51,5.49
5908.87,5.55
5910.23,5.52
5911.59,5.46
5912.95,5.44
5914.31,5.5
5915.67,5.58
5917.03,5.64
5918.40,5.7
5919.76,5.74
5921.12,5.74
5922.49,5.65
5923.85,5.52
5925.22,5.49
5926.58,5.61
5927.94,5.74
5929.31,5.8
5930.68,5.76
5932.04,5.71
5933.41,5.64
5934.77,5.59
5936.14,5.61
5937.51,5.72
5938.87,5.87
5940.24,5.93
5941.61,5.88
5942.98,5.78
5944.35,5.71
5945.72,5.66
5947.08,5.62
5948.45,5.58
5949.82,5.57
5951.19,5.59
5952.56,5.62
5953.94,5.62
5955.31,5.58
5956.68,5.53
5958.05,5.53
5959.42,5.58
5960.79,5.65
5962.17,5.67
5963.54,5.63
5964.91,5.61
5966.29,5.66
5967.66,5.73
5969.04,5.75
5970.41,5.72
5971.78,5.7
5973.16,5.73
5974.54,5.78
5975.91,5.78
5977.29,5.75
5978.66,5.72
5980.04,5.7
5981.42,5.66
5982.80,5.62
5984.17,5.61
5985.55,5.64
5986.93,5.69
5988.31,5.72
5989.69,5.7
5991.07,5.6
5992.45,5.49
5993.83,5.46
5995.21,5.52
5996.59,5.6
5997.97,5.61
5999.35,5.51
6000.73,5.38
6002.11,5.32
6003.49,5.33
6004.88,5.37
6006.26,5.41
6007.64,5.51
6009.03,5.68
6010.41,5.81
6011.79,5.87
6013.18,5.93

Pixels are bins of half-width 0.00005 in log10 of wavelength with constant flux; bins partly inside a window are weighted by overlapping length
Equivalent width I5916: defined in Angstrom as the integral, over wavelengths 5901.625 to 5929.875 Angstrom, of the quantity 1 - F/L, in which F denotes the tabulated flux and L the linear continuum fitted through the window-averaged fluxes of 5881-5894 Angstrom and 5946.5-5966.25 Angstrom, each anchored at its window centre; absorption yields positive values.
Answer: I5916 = -2.7 Angstrom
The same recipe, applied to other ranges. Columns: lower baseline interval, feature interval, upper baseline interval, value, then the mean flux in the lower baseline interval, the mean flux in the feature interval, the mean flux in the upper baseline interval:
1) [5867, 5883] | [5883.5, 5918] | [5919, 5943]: 3.6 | 5.55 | 5.04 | 5.71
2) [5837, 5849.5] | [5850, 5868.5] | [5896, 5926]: 0.9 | 5.86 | 5.47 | 5.4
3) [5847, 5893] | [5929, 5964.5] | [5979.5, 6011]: -1.3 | 5.32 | 5.67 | 5.56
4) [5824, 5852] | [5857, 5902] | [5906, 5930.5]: 4.1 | 5.76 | 5.16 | 5.59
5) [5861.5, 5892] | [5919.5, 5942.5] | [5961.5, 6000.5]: -1.0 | 5.27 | 5.71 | 5.65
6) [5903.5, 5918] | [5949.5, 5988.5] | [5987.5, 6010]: -1.1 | 5.47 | 5.66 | 5.52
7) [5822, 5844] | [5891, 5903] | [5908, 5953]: 1.9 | 5.77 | 4.78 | 5.65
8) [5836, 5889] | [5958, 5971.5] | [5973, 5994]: 0.0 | 5.51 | 5.66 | 5.67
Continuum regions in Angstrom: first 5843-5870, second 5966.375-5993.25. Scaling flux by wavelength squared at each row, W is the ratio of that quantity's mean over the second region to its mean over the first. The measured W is 1.1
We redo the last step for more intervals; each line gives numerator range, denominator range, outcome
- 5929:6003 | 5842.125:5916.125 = 1.10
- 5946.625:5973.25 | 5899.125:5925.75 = 1.05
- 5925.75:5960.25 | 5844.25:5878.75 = 1.05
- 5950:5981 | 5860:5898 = 1.13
